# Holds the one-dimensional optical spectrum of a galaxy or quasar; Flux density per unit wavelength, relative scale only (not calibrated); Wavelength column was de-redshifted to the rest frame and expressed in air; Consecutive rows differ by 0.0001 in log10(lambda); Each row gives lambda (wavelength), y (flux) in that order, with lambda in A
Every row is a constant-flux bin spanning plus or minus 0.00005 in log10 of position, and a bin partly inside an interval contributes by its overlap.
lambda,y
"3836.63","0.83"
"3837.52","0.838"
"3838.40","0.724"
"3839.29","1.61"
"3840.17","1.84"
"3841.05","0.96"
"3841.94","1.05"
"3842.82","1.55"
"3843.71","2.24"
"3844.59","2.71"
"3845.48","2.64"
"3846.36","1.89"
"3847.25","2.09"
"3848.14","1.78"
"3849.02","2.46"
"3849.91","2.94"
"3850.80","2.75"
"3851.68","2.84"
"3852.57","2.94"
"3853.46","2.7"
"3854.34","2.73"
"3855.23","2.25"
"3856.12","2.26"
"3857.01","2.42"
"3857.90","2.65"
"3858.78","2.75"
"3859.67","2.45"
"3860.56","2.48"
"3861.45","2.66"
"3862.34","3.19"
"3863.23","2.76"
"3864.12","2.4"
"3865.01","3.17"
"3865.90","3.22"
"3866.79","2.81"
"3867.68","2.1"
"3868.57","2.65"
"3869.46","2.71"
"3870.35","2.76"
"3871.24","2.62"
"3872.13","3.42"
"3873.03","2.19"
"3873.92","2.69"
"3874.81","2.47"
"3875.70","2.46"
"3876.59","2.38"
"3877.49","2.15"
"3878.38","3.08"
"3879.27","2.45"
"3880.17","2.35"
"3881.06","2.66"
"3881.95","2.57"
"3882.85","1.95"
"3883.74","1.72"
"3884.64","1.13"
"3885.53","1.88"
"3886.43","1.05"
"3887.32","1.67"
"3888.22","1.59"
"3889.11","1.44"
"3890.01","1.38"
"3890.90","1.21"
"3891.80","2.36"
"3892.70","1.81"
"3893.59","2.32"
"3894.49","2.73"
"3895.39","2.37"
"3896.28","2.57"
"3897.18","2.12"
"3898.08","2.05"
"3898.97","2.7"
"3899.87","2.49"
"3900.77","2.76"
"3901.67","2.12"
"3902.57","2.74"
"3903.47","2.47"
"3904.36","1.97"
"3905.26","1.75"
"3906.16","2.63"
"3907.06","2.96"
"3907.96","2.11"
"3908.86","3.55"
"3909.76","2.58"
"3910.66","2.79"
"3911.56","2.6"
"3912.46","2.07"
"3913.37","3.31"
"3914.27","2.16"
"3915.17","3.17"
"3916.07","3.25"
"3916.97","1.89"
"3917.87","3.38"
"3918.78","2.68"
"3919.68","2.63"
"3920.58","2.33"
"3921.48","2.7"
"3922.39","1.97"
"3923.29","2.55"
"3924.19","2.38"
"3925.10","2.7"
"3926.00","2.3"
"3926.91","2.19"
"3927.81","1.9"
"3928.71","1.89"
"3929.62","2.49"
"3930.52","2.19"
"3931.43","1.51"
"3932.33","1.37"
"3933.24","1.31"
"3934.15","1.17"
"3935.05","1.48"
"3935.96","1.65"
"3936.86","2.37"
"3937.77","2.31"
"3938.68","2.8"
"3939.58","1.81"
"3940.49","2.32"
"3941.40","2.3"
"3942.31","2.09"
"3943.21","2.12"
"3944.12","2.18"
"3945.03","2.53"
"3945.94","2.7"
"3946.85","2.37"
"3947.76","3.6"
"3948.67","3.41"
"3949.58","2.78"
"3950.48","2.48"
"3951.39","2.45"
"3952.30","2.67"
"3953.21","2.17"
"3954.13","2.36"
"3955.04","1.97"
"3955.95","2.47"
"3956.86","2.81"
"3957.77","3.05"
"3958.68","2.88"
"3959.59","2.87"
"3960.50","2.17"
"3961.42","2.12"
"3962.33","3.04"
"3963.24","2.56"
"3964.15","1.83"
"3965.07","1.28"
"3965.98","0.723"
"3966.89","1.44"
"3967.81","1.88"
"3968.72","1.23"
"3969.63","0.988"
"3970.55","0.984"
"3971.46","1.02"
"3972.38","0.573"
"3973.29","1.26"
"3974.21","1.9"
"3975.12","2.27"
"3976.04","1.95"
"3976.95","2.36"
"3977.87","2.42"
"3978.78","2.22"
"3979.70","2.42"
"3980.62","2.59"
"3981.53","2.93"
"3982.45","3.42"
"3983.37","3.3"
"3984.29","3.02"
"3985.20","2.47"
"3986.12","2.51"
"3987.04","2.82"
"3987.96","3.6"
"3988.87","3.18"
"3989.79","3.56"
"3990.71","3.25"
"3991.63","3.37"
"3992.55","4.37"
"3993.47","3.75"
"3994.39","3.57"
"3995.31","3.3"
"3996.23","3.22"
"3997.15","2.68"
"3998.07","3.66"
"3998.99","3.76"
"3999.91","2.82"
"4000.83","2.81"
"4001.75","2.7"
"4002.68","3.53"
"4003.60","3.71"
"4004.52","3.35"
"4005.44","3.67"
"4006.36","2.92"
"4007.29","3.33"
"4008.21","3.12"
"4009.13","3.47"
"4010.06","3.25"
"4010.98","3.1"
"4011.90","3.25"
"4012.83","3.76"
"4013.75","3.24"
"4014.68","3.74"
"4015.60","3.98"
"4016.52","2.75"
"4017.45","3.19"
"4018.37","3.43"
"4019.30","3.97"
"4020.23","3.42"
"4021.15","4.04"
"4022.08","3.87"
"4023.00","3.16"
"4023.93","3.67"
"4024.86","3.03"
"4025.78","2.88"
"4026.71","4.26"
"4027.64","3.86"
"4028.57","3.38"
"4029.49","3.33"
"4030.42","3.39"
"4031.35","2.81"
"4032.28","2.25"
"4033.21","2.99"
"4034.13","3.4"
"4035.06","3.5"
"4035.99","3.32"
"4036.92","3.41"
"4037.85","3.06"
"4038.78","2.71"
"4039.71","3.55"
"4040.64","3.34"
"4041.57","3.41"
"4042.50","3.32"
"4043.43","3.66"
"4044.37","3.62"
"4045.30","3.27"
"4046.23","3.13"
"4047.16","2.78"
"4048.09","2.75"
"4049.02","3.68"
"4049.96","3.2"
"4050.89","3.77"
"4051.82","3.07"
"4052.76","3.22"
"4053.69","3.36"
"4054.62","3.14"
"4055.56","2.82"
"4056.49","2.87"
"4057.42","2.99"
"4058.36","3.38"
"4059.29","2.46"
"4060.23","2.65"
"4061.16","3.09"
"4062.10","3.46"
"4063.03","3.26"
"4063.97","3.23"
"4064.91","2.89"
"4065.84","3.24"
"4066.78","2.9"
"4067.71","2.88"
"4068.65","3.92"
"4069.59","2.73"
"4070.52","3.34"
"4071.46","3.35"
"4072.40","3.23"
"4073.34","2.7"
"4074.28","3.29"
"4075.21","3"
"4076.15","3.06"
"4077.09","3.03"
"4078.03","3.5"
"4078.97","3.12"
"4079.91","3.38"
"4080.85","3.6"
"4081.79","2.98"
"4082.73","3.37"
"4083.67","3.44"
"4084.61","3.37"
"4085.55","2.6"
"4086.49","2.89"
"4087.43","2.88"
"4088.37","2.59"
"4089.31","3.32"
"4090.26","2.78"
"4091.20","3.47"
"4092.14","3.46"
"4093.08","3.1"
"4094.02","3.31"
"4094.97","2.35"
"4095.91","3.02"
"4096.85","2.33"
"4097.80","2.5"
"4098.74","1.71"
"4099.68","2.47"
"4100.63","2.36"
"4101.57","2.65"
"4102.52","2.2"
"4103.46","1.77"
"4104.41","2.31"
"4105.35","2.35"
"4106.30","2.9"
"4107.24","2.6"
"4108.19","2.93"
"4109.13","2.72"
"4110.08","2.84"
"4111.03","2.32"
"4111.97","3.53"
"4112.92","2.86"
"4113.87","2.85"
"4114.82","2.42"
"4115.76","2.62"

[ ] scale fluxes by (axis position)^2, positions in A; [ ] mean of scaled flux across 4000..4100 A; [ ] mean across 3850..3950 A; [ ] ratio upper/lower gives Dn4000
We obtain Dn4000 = 1.4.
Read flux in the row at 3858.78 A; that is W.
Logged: 2.75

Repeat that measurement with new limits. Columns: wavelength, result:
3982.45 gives 3.42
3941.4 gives 2.3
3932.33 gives 1.37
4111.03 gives 2.32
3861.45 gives 2.66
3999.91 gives 2.82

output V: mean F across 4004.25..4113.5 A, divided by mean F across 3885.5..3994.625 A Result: 1.3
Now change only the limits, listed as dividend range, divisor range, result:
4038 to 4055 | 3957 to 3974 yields 1.83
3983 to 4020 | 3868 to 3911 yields 1.44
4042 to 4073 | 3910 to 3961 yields 1.32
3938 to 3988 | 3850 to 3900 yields 0.96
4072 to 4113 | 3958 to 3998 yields 1.16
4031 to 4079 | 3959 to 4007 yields 1.21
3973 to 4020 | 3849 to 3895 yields 1.30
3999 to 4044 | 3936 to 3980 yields 1.54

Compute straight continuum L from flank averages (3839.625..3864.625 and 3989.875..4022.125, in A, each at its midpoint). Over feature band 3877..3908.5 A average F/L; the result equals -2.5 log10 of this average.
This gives 0.222 mag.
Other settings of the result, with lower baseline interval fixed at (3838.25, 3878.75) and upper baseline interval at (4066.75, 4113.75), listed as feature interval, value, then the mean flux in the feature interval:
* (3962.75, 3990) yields 0.24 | 2.15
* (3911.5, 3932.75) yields 0.07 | 2.4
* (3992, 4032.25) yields -0.23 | 3.39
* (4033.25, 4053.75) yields -0.17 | 3.29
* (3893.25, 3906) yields 0.06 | 2.38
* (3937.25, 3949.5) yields 0.04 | 2.51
